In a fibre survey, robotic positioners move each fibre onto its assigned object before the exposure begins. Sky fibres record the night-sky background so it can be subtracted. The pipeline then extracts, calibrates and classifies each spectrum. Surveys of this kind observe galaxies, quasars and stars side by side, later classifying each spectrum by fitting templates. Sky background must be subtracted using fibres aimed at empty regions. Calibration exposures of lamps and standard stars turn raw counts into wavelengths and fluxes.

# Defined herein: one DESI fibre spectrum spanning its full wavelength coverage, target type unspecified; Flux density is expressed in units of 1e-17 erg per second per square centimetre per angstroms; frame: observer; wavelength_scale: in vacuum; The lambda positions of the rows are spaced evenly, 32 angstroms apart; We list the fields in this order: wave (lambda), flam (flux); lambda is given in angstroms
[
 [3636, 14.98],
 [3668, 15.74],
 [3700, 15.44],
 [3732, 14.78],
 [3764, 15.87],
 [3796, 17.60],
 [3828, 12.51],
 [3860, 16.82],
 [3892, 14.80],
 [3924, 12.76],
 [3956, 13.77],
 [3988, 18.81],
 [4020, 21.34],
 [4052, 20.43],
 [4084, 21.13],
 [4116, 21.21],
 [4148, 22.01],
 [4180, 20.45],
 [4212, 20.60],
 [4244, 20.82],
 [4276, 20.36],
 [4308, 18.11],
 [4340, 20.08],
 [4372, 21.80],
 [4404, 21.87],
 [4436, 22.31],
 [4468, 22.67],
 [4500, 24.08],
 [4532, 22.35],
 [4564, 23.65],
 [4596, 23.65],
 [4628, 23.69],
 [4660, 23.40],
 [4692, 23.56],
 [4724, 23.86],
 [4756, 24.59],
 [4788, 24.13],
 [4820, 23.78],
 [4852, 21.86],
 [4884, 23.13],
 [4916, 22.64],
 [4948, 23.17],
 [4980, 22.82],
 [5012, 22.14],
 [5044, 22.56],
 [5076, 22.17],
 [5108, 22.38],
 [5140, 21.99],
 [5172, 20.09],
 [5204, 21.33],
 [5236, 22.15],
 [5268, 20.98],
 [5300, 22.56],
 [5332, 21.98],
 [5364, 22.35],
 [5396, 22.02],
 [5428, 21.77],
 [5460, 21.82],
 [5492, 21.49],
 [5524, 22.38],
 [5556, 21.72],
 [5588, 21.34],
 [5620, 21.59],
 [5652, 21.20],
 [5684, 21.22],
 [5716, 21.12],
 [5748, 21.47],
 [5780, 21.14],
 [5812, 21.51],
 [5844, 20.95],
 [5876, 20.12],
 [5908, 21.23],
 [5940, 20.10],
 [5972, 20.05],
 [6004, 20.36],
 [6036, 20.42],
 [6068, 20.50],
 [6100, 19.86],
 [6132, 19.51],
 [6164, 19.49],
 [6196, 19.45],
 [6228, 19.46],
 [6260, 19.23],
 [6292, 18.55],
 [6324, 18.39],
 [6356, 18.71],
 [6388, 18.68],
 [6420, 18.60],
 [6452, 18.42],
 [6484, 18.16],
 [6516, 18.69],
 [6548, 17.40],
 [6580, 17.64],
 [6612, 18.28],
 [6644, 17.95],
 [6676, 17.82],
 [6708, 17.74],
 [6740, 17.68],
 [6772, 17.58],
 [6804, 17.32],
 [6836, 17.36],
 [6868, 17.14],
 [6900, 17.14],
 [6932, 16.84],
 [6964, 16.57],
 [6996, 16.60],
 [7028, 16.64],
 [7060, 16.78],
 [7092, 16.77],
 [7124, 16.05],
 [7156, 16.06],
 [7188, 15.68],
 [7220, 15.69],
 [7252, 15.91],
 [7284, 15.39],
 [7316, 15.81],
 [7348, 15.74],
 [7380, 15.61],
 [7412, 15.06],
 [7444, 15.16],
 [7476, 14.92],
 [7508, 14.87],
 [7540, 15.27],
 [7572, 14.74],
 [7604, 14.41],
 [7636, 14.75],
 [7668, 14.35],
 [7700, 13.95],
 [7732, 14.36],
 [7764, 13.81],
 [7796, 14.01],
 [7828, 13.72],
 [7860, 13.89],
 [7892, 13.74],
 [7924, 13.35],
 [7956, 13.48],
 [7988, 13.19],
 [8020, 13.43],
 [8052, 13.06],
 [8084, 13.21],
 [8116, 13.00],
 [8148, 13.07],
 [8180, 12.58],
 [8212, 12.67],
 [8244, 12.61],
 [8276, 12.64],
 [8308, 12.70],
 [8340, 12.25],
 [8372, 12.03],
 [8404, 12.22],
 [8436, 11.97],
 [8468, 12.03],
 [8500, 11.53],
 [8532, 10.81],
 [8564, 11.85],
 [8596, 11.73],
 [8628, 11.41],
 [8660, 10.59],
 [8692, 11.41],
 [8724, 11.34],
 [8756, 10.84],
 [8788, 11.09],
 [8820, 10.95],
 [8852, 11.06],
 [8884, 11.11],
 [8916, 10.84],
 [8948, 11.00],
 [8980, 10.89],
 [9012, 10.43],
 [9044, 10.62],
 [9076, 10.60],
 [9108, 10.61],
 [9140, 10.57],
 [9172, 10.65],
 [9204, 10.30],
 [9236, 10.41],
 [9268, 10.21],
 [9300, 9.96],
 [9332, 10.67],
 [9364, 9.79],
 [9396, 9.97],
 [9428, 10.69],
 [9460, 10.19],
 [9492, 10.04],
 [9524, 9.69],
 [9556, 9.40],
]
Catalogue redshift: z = 0.00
